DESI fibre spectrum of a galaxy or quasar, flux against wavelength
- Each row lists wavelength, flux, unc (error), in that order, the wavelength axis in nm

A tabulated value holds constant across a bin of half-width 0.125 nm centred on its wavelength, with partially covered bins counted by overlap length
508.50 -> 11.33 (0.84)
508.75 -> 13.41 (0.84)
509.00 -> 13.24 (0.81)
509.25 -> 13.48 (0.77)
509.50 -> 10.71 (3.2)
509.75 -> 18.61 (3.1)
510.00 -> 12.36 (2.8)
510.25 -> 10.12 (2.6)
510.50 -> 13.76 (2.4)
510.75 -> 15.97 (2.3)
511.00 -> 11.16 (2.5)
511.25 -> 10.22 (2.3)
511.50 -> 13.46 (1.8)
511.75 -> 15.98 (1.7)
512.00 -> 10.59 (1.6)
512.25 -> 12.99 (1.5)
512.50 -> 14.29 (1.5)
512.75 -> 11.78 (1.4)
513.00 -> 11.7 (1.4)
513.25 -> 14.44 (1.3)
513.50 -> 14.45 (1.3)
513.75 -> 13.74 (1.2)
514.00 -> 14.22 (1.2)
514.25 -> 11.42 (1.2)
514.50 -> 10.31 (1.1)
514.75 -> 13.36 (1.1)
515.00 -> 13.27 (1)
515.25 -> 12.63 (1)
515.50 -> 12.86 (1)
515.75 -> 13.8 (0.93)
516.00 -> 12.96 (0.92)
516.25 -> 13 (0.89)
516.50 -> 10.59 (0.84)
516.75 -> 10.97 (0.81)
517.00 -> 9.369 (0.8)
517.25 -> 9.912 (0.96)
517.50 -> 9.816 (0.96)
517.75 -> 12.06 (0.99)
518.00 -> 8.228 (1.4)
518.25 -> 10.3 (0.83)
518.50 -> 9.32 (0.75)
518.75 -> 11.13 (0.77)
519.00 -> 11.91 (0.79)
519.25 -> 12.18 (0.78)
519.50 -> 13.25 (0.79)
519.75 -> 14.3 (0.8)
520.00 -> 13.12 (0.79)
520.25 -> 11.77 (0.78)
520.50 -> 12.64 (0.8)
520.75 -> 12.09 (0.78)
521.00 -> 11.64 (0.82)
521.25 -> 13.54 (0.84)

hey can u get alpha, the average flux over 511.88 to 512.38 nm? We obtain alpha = 11.8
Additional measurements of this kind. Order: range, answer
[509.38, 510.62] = 13.1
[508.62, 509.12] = 13.3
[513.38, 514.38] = 13.4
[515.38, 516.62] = 12.6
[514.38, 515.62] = 12.5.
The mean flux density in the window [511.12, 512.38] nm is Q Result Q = 12.6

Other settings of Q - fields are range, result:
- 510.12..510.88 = 13.3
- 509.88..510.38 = 11.3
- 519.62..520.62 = 13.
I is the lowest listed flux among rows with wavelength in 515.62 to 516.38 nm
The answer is 12.96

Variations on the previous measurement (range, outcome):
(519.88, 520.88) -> 11.77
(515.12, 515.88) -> 12.63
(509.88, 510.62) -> 10.12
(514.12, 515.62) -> 10.31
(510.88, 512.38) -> 10.22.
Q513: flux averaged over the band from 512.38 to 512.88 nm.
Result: 13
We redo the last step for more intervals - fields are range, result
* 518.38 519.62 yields 11.6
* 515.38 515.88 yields 13.3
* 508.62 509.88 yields 13.9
